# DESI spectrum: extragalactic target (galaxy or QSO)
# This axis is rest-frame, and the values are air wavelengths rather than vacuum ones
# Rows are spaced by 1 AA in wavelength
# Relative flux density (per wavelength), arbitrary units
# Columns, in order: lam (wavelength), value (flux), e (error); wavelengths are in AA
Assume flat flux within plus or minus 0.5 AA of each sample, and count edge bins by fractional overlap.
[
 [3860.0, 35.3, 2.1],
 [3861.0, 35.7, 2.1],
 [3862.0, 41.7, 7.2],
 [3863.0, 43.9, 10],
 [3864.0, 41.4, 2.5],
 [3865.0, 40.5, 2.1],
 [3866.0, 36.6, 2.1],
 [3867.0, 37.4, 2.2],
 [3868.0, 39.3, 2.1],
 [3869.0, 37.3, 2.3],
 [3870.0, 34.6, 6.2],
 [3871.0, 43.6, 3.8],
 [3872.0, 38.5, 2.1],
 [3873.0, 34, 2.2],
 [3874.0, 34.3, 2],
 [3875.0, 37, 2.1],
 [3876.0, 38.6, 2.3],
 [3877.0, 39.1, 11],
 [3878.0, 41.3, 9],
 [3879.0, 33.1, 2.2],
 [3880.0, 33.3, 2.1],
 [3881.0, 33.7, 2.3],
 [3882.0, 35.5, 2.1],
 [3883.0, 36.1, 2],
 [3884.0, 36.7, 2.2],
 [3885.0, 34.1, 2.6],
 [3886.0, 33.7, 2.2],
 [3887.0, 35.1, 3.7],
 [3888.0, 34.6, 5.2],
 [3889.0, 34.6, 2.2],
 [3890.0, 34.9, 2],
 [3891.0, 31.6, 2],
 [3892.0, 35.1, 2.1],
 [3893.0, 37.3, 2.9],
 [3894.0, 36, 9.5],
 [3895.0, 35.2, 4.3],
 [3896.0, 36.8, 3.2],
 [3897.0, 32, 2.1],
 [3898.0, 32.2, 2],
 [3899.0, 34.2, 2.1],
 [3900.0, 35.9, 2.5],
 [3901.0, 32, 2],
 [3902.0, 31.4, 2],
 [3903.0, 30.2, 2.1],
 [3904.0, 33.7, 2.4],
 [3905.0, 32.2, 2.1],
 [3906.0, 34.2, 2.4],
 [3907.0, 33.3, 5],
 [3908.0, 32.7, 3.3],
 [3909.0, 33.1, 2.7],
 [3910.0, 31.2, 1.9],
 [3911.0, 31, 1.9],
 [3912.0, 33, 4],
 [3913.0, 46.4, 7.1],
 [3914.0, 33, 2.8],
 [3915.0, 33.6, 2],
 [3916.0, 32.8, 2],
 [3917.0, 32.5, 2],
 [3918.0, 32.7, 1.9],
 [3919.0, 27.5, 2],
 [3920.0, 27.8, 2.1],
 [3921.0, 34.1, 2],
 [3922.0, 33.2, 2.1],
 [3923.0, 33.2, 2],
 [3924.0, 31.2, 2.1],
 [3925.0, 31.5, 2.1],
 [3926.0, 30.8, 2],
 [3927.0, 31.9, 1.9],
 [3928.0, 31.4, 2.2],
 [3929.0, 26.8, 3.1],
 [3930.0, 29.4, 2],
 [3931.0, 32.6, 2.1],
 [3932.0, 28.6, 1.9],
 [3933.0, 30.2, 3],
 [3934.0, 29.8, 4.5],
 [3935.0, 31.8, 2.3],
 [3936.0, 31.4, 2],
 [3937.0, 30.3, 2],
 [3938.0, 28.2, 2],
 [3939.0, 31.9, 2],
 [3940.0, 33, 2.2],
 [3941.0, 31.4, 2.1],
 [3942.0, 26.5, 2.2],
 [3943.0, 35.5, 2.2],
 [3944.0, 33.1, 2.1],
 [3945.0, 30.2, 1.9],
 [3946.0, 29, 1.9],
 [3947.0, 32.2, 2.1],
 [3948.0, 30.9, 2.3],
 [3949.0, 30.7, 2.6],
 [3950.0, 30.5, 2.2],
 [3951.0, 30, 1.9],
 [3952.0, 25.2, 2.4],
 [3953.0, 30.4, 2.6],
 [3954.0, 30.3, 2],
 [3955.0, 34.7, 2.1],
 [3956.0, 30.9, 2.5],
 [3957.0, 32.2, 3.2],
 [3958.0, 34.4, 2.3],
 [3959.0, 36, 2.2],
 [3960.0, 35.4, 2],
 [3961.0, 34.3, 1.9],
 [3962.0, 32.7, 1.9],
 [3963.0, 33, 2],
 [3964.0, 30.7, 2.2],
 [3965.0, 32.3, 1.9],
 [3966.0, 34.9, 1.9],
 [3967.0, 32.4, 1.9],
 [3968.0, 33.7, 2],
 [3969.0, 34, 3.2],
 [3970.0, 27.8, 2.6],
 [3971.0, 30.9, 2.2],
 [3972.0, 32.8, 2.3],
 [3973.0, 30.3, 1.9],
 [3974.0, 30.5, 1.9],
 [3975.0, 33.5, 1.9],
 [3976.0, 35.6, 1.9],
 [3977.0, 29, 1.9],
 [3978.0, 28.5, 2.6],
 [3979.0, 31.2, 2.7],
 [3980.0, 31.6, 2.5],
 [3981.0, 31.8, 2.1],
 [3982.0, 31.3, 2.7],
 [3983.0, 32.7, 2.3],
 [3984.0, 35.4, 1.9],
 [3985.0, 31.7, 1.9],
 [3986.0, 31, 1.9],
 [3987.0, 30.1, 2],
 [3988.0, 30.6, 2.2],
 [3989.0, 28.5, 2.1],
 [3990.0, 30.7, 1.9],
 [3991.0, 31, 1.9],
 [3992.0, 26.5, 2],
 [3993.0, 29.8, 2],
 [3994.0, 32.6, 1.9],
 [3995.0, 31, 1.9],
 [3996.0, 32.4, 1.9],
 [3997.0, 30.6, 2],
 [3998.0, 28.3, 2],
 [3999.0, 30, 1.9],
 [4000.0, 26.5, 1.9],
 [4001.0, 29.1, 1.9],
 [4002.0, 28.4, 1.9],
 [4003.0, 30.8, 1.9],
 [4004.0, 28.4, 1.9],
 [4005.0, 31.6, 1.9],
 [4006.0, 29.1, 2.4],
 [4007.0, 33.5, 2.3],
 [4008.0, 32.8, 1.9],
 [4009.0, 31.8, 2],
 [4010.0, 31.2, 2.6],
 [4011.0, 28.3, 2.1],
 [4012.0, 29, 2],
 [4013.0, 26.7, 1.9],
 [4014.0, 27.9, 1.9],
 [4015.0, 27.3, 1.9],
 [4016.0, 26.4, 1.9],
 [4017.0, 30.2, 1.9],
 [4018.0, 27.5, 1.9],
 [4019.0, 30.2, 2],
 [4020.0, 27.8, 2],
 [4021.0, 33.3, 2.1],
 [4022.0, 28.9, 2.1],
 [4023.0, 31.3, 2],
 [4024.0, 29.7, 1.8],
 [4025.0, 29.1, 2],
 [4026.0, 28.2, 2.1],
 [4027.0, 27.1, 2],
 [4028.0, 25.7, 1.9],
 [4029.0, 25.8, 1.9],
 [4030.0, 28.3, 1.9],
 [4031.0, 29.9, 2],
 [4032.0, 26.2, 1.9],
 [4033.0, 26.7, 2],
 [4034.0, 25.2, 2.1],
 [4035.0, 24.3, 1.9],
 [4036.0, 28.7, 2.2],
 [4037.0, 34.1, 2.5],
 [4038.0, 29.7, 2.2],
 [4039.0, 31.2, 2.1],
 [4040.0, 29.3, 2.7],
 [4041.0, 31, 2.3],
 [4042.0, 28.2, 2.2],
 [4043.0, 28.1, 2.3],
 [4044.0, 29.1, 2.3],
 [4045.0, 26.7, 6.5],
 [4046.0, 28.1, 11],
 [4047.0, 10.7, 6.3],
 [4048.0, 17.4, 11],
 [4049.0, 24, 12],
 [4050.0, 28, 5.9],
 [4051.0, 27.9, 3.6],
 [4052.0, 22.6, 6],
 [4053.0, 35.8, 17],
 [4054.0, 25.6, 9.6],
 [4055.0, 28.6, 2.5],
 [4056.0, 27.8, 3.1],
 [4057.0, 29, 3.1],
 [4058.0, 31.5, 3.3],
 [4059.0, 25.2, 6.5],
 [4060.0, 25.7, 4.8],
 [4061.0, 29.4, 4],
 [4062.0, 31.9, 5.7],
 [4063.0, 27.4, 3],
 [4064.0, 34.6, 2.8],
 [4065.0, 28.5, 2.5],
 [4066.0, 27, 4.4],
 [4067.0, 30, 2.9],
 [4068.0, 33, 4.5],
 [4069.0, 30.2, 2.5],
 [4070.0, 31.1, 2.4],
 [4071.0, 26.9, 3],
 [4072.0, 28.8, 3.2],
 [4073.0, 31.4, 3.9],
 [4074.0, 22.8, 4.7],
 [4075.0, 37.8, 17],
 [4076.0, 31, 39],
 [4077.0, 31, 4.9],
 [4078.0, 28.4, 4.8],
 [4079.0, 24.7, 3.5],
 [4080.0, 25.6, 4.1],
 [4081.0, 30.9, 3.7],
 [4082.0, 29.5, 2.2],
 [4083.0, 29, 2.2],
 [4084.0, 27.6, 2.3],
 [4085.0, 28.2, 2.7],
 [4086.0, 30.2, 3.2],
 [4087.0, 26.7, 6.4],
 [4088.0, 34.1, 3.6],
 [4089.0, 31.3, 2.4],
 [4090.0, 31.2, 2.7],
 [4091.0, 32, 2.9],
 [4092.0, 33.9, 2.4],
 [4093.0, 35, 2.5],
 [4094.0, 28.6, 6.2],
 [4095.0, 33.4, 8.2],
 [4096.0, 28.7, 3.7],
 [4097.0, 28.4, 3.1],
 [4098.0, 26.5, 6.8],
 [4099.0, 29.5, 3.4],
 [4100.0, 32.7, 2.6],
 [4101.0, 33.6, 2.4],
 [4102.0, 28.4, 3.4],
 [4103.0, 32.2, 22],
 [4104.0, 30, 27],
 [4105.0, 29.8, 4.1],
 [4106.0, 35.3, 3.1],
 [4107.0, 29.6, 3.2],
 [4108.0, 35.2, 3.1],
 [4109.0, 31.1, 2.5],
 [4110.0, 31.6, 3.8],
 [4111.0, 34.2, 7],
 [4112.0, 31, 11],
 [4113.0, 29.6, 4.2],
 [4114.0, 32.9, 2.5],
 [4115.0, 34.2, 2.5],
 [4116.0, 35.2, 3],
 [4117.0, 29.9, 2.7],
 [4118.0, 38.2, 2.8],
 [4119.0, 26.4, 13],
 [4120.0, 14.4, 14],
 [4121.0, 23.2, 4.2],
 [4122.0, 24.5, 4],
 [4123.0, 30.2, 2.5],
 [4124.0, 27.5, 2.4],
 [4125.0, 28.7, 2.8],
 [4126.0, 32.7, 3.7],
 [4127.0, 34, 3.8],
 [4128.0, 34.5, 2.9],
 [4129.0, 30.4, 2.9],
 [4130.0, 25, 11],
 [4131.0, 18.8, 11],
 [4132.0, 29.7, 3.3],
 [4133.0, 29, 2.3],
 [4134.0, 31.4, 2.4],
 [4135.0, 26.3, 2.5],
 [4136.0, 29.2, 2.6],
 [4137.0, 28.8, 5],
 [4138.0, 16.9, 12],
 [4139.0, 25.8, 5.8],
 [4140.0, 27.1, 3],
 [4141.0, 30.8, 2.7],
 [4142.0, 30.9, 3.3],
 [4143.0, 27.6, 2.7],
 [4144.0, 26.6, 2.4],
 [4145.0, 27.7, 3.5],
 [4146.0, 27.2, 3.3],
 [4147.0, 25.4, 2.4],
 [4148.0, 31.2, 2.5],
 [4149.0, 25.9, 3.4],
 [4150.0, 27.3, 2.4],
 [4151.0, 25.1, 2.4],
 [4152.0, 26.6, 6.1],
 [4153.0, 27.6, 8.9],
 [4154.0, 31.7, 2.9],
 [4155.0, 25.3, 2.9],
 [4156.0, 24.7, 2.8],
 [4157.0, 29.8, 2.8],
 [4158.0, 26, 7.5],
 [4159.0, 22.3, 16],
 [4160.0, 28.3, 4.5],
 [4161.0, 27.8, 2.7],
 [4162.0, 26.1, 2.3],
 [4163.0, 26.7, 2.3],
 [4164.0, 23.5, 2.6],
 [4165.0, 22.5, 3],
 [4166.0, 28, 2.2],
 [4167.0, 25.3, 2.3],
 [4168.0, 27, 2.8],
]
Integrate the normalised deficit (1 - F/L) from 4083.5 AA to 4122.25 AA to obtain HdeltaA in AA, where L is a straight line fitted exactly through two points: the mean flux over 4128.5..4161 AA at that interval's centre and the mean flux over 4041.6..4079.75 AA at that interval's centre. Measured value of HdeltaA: -4.2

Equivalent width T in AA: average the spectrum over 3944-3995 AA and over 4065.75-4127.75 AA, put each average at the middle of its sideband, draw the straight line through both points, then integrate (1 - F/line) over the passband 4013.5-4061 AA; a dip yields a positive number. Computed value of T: 4.8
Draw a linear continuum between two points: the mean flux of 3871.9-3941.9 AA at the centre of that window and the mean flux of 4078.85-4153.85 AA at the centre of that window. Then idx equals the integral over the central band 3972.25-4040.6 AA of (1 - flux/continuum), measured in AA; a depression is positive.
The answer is 3.5 AA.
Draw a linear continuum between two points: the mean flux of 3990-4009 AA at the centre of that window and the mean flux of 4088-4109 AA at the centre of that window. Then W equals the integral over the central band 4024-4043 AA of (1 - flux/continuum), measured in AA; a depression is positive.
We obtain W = 1.4 AA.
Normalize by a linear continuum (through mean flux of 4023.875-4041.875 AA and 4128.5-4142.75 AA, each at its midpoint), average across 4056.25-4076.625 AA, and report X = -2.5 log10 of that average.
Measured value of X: -0.065 mag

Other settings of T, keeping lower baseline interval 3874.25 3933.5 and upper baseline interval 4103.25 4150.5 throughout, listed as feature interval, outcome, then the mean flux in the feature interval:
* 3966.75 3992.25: 0.5 AA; 31.3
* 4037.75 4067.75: 2.8 AA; 27.7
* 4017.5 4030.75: 1.0 AA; 28.7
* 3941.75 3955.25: 0.8 AA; 30.7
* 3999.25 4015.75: 1.0 AA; 29.5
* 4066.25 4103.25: -0.3 AA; 30.1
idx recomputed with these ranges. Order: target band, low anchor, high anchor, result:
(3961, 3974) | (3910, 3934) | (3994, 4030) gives -0.7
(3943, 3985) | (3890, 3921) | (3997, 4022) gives -1.0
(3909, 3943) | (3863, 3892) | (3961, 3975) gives 2.6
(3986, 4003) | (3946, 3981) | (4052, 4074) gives 0.6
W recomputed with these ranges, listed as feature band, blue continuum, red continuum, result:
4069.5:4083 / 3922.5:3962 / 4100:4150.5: 0.2 AA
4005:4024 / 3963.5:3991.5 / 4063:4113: 0.9 AA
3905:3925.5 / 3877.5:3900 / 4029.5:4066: 0.5 AA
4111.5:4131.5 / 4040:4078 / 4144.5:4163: -1.2 AA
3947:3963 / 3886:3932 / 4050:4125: 0.1 AA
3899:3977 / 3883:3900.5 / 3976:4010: 2.1 AA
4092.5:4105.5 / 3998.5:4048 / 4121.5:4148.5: -1.1 AA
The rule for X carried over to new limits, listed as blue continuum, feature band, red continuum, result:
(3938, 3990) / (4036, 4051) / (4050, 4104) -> 0.13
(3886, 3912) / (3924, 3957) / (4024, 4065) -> 0.04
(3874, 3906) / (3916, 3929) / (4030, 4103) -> 0.08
